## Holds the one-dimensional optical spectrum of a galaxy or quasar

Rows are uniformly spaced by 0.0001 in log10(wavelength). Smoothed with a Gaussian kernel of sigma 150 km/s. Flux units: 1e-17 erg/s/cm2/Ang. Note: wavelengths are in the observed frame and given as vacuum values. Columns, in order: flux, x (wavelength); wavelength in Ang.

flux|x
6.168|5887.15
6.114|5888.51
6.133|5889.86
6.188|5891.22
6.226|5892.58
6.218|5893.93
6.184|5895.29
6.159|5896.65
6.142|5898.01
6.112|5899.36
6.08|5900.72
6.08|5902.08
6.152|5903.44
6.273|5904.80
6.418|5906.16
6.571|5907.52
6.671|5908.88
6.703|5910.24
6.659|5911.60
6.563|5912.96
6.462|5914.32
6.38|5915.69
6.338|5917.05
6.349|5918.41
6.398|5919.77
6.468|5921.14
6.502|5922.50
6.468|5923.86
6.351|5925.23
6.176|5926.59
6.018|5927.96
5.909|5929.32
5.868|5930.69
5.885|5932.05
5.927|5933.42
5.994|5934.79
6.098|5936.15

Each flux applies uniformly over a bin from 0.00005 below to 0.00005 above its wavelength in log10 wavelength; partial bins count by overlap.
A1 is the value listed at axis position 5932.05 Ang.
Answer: 5.885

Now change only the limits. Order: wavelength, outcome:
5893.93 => 6.218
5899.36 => 6.112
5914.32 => 6.462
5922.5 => 6.502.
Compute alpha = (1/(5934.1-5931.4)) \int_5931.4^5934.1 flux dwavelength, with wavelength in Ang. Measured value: 5.9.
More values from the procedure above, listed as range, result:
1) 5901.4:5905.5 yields 6.17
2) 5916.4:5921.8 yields 6.39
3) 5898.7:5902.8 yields 6.09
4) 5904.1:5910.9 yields 6.53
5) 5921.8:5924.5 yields 6.5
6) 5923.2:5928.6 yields 6.25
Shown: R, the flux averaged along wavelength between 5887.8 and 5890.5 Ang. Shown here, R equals 6.13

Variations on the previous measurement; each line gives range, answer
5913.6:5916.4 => 6.41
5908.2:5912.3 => 6.68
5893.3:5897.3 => 6.18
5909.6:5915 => 6.6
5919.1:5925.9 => 6.43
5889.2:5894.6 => 6.19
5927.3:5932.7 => 5.93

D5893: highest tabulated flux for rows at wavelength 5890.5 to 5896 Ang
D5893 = 6.226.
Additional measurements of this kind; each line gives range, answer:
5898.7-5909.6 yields 6.671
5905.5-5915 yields 6.703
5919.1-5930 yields 6.502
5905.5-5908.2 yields 6.571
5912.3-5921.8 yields 6.563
